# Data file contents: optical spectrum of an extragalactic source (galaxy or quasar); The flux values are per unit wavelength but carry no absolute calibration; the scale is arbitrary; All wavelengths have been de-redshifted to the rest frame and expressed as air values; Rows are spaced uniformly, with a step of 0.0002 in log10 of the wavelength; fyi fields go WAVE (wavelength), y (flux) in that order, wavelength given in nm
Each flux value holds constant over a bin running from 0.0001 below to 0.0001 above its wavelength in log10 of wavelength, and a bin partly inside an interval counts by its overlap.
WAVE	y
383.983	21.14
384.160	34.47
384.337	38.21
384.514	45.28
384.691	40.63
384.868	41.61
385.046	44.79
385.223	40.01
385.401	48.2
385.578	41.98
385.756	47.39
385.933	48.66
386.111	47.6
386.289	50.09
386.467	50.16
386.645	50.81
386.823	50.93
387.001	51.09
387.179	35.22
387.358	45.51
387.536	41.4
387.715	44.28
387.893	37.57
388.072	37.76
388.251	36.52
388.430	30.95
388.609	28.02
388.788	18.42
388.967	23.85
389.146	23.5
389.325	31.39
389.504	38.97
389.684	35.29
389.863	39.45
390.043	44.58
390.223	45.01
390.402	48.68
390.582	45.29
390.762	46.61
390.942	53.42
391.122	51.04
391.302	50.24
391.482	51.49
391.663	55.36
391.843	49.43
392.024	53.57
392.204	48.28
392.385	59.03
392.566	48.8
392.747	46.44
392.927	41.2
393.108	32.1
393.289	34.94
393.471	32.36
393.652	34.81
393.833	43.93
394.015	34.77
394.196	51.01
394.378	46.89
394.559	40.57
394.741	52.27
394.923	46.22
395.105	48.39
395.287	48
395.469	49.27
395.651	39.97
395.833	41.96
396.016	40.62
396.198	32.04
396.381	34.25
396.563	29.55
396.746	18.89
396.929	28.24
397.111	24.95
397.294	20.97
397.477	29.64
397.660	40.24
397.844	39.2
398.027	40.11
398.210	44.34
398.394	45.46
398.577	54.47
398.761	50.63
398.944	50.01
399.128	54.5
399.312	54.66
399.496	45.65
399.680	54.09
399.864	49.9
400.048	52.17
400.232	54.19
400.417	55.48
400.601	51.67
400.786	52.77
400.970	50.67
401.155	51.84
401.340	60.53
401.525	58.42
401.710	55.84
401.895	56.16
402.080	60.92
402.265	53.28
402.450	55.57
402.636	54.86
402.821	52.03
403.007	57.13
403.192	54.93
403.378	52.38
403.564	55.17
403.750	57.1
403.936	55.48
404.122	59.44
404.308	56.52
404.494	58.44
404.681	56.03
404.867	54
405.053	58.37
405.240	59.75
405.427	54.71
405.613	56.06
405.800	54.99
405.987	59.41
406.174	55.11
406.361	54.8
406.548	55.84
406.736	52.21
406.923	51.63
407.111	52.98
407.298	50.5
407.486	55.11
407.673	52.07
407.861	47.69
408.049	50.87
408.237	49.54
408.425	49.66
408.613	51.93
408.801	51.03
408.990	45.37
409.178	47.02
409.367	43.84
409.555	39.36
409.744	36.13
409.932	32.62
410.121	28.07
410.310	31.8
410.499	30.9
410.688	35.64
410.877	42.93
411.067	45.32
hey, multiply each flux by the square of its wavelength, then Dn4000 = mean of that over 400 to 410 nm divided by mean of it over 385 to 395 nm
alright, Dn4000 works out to 1.3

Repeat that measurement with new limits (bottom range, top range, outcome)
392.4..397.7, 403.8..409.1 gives 1.48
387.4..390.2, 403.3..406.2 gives 1.77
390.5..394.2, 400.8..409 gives 1.27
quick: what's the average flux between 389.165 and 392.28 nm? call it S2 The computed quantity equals 45.9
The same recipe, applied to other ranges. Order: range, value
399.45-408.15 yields 54.6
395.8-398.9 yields 36.3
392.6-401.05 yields 42.8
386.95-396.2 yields 42.1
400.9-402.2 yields 56.4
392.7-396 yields 42.4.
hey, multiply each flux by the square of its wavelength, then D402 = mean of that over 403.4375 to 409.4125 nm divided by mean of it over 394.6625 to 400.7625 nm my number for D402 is 1.29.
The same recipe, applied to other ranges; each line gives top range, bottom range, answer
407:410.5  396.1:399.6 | 1.22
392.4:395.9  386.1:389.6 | 1.16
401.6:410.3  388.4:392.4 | 1.33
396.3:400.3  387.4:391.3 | 1.13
